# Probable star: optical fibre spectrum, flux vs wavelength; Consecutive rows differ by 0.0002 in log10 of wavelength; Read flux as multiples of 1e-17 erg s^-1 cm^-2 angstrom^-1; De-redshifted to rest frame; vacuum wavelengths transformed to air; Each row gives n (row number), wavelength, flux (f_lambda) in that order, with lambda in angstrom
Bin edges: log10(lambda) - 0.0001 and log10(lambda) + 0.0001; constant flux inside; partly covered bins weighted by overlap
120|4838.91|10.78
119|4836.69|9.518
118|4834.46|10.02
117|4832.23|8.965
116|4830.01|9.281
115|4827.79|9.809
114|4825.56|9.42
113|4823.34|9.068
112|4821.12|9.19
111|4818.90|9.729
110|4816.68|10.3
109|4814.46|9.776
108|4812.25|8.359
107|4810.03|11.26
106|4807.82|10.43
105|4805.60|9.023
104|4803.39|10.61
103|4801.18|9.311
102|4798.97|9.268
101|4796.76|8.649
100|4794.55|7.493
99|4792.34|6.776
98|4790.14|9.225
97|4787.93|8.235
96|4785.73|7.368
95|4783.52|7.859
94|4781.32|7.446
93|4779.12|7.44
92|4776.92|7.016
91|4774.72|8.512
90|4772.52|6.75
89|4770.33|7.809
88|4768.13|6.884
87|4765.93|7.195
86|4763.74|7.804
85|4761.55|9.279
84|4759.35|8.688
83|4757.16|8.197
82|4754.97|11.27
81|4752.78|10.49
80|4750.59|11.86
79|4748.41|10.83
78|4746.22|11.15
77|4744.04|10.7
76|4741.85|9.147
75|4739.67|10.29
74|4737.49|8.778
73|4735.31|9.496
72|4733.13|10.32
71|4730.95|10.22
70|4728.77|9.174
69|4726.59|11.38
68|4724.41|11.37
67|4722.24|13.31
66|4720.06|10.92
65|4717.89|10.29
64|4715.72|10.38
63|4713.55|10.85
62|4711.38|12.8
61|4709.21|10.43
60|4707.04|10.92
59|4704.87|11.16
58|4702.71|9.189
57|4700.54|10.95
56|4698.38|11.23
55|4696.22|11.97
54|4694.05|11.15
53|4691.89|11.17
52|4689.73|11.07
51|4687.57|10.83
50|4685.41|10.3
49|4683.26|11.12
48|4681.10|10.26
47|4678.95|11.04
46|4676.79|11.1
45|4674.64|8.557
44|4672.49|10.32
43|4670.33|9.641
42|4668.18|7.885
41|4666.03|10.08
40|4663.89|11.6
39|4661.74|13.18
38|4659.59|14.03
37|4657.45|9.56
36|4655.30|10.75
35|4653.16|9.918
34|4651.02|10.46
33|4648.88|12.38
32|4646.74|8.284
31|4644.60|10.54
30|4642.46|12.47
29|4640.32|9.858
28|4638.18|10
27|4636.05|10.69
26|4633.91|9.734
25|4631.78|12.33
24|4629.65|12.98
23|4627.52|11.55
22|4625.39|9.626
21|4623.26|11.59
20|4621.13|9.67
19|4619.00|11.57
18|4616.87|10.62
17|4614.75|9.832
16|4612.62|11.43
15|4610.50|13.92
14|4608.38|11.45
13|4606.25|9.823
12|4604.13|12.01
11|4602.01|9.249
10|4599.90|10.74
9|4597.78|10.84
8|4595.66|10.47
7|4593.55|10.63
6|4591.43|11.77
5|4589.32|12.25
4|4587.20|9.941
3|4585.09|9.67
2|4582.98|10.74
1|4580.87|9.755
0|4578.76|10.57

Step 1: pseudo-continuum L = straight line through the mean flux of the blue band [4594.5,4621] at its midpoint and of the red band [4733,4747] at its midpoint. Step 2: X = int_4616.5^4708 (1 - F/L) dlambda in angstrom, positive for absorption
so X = -2.1 angstrom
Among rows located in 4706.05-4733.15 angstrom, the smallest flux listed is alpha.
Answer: 9.174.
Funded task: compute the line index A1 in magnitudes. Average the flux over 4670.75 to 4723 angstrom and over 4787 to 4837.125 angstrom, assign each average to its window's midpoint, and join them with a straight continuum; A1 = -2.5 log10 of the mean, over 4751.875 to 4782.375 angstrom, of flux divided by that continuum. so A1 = 0.21 mag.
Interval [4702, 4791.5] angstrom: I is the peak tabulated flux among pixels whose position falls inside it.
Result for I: 13.31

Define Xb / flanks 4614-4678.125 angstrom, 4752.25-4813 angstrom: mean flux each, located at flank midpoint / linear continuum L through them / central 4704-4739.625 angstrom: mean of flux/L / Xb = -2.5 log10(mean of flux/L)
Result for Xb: -0.13 mag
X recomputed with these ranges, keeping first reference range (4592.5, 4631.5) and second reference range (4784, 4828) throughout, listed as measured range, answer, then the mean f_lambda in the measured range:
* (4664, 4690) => 0.5 angstrom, 10.2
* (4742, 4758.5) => -1.4 angstrom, 10.5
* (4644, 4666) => -0.9 angstrom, 11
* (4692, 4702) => -1.0 angstrom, 11.2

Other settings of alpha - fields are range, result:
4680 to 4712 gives 9.189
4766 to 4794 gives 6.75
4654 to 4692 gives 7.885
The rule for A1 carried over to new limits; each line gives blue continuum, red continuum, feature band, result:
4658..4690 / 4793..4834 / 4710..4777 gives 0.03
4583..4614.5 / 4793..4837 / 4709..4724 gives -0.12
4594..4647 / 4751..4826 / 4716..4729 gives -0.17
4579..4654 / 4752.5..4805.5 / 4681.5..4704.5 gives -0.13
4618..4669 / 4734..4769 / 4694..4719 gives -0.09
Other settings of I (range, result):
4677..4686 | 11.12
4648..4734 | 14.03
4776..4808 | 10.61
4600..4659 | 13.92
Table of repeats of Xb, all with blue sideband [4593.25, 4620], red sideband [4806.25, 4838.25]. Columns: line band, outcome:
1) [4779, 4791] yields 0.24 mag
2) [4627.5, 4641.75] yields -0.02 mag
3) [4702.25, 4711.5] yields -0.05 mag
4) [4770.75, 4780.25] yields 0.31 mag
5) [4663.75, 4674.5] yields 0.10 mag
